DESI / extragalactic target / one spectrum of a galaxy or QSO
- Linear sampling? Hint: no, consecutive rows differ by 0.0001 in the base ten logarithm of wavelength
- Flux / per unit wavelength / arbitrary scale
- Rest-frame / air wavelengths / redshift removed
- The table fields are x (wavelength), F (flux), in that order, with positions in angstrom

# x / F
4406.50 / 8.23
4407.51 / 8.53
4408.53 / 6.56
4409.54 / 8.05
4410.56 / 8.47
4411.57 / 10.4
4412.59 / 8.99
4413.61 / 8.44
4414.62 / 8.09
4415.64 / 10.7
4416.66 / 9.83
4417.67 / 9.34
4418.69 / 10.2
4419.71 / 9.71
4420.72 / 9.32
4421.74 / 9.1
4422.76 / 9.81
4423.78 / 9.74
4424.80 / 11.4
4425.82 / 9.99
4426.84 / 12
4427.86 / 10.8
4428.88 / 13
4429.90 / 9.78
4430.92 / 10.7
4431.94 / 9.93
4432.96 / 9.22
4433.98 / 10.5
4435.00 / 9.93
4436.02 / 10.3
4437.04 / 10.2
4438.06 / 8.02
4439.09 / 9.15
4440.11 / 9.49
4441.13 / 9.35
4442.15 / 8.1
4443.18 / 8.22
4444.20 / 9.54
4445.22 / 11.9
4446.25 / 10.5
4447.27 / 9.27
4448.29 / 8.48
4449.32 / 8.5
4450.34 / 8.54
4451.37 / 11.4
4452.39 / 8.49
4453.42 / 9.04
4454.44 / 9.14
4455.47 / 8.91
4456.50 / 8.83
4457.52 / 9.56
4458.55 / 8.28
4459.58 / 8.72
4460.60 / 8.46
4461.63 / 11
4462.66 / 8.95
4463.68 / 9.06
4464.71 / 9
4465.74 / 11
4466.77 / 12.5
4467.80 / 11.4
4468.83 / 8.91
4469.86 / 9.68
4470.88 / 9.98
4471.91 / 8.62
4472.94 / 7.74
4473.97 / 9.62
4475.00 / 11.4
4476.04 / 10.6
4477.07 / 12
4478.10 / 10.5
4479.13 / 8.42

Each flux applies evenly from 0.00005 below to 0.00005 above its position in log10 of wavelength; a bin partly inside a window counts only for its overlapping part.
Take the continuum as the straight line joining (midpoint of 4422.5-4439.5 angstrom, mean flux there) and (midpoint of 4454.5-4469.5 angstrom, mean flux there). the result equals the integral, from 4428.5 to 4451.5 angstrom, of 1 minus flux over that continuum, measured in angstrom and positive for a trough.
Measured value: 0.9 angstrom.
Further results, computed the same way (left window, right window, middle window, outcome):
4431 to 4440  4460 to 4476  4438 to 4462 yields 1.3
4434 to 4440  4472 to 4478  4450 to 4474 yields 1.2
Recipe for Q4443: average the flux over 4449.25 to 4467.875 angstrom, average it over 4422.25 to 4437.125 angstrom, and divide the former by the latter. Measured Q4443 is 0.9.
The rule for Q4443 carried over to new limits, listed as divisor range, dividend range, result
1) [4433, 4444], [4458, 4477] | 1.05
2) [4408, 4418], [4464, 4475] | 1.12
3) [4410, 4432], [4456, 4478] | 0.98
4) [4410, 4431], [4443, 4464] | 0.93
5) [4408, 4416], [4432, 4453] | 1.09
